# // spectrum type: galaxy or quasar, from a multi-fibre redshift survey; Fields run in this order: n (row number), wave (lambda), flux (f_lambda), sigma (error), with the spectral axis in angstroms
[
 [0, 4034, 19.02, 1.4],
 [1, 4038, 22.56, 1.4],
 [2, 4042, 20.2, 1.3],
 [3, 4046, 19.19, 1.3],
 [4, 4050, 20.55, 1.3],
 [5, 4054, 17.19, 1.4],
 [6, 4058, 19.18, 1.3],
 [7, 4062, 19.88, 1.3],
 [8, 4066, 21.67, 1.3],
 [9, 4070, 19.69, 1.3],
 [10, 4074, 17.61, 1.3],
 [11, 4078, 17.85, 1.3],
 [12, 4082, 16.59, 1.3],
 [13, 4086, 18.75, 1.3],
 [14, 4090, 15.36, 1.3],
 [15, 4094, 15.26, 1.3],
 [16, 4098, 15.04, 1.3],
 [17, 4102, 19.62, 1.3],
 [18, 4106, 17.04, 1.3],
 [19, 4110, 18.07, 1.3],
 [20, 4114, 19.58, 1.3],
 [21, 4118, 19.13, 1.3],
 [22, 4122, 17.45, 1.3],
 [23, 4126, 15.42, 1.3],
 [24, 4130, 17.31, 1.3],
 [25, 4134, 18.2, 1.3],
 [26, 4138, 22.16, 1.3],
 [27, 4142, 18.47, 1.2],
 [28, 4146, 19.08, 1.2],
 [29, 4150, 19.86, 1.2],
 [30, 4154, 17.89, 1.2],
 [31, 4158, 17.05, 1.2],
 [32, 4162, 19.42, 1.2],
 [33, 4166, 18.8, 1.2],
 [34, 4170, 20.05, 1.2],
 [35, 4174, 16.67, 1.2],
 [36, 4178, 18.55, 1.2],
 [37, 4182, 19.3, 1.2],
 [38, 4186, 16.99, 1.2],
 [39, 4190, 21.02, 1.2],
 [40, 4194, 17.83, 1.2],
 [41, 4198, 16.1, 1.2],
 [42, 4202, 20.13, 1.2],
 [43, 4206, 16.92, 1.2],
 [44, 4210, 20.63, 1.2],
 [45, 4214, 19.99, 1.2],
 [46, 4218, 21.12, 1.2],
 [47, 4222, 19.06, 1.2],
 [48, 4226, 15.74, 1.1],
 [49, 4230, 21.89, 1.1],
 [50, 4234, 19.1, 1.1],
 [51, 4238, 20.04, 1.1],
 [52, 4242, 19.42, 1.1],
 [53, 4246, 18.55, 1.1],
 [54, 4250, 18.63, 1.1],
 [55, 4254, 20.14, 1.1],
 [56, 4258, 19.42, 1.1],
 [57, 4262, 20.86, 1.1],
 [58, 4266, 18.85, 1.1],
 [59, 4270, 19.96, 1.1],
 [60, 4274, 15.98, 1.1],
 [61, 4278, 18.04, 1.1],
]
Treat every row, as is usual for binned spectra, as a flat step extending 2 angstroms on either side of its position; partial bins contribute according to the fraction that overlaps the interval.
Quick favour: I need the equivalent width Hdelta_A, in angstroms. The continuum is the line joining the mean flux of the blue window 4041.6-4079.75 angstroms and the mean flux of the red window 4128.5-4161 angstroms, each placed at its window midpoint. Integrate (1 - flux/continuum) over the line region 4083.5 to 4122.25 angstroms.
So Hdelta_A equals 3.1 angstroms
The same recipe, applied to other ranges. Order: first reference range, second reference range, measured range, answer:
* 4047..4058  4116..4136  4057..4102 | 1.2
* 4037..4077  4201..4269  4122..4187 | 3.6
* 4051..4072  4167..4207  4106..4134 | 1.8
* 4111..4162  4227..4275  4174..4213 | 0.8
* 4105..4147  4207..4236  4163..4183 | 0.3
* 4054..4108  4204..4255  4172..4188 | 0.8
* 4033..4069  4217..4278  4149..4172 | 0.9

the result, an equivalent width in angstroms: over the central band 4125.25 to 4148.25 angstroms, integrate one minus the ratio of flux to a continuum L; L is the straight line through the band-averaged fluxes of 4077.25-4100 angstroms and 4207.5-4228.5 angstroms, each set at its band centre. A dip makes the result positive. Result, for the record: -1.49 angstroms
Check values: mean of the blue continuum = 16.4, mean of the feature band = 18.6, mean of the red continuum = 19.3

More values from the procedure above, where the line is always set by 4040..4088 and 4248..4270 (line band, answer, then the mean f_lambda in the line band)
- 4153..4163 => 0.7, 18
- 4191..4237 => 1.1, 19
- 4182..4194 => 0.3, 18.9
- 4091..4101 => 1.8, 15.6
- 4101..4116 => 0.5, 18.5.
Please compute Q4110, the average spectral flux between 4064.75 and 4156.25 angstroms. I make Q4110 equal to 18.1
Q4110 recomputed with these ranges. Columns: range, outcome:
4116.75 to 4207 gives 18.4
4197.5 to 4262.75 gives 19.3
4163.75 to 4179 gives 18.5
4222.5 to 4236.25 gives 18.9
